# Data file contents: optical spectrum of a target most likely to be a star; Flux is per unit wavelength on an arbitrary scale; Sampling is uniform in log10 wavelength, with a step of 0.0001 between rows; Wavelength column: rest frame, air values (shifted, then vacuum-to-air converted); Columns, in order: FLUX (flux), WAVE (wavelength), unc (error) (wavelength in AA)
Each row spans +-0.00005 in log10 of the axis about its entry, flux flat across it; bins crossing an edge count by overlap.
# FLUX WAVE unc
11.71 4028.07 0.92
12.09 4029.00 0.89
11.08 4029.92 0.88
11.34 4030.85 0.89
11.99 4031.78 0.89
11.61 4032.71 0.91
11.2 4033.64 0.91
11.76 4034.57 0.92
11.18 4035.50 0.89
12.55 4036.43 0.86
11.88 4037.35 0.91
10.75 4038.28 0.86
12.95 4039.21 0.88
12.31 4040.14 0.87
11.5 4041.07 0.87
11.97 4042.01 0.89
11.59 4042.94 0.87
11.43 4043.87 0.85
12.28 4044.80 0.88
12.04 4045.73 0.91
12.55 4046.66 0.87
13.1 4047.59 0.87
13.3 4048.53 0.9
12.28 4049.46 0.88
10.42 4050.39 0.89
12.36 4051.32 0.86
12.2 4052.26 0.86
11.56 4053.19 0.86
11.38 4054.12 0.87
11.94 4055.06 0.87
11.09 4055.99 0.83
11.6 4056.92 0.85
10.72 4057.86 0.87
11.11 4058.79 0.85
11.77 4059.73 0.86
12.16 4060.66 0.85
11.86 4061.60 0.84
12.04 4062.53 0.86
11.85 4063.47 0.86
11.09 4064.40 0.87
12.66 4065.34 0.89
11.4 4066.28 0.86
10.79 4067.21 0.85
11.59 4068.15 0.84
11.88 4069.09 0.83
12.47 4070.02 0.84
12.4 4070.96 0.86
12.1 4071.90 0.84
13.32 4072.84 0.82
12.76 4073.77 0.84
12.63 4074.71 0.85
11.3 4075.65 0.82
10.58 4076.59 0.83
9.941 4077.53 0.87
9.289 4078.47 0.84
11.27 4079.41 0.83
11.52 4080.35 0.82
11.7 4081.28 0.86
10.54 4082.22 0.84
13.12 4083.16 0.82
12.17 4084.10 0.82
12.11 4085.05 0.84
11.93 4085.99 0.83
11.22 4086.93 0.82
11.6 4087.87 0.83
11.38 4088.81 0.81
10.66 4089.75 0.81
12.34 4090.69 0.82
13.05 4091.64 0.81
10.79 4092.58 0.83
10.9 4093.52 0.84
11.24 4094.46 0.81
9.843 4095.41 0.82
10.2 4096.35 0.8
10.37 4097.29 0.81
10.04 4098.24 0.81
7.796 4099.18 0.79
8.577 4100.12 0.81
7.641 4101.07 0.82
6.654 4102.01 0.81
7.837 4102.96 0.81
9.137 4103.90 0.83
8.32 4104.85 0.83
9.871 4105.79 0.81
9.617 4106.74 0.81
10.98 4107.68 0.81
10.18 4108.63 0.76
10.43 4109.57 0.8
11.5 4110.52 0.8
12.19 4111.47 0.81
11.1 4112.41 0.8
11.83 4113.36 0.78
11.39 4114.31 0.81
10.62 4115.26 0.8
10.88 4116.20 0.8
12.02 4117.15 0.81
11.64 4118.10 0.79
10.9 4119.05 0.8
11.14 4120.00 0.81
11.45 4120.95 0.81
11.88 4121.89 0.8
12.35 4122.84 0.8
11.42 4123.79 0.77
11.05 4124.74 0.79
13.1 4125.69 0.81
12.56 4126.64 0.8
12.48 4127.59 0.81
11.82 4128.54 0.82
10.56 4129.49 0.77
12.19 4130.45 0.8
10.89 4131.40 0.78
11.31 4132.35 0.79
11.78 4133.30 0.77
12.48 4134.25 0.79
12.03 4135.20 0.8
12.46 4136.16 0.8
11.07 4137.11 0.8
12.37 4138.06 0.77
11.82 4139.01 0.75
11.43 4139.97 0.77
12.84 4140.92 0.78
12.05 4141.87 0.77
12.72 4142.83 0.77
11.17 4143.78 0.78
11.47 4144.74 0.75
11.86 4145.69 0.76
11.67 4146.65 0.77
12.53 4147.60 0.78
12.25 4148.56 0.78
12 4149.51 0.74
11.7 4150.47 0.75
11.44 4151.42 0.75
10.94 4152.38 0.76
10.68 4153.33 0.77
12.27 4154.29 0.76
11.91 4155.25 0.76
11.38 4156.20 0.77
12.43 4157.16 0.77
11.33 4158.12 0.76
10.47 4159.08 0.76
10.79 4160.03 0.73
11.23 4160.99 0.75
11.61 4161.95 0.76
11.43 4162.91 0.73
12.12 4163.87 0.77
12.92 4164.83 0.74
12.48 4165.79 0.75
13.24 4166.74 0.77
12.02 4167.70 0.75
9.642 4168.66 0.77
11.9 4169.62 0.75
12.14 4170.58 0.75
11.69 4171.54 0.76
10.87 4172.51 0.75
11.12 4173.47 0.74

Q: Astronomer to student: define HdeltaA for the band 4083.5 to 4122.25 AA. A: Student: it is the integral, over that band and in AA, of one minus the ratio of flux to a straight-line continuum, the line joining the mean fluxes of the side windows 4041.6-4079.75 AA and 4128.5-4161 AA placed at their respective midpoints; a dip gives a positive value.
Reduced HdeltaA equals 3.6 AA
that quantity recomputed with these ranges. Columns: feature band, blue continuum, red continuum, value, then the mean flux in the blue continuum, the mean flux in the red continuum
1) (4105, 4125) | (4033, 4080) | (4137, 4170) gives 1.1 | 11.8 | 11.8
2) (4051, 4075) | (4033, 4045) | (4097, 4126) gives -1.1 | 11.8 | 10.4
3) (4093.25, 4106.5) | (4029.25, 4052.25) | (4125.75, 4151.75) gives 3.1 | 11.9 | 11.9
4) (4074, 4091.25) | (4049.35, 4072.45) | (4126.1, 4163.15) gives 0.4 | 11.7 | 11.7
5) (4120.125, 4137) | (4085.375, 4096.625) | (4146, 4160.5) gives -0.5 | 11.3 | 11.6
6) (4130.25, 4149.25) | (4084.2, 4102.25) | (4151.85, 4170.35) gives -1.1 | 10.5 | 11.6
